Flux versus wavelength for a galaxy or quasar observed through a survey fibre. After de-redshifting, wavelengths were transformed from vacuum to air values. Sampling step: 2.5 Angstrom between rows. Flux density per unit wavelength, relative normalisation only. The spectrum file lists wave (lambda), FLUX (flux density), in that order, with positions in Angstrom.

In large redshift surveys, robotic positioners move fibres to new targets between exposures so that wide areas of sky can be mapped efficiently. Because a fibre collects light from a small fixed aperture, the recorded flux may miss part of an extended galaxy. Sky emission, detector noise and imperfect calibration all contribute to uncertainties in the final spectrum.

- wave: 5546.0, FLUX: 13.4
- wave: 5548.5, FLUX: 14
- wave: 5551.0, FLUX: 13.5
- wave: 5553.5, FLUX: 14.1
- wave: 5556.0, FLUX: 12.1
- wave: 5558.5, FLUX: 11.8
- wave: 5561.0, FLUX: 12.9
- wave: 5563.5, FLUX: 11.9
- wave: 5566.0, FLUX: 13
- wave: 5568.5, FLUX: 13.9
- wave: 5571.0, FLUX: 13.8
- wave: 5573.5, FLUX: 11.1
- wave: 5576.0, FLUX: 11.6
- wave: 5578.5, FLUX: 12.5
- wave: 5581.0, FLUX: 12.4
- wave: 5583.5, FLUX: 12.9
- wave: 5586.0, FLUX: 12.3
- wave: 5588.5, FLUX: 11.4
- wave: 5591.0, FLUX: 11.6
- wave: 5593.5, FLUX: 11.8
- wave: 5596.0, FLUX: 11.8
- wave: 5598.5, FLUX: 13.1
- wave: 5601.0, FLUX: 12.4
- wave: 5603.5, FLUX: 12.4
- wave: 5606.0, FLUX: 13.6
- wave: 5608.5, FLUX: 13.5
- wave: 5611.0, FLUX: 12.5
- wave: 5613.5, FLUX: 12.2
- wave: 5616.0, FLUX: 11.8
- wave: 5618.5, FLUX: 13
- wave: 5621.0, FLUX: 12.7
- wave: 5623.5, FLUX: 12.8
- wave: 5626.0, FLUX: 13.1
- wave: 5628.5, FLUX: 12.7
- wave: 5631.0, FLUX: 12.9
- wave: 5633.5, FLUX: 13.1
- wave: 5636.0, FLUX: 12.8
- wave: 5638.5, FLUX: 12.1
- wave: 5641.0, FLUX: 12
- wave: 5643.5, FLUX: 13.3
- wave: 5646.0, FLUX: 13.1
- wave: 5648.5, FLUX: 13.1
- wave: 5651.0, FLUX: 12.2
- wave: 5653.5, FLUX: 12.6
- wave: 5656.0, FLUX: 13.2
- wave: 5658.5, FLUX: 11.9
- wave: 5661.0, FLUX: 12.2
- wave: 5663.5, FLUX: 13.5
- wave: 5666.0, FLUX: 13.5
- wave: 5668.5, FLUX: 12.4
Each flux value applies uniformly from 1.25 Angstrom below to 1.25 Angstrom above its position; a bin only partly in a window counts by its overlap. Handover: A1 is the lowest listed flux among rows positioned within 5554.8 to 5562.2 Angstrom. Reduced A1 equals 11.8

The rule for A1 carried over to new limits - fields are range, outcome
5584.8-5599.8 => 11.4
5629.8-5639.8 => 12.1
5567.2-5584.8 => 11.1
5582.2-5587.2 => 12.3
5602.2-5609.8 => 12.4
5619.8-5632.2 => 12.7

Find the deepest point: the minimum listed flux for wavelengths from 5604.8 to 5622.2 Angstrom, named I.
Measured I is 11.8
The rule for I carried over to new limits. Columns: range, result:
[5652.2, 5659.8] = 11.9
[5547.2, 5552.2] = 13.5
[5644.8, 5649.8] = 13.1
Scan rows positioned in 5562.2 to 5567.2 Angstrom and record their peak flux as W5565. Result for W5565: 13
